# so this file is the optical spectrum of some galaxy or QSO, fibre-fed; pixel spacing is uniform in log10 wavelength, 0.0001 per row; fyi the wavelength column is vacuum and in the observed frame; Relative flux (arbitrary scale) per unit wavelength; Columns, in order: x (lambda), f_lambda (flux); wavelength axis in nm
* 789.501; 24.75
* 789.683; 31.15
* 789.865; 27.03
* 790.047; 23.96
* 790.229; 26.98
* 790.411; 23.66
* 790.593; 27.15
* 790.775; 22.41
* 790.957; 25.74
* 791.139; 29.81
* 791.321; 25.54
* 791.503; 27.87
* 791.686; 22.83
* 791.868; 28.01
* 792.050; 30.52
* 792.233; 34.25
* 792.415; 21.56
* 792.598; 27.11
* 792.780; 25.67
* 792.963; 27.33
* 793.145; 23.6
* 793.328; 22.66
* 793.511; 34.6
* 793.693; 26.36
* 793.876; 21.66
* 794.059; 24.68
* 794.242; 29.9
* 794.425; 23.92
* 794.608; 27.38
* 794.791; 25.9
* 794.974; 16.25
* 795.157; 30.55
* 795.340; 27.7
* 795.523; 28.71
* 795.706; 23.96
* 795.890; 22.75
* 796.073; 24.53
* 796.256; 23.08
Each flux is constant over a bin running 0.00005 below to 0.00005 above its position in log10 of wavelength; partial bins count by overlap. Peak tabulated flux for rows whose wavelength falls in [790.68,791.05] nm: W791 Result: 25.74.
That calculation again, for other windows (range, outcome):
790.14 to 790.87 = 27.15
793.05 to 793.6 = 34.6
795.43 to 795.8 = 28.71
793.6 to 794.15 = 26.36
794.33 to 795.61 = 30.55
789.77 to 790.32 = 27.03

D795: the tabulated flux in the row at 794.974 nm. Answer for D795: 16.25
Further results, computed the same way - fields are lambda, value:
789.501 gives 24.75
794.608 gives 27.38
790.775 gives 22.41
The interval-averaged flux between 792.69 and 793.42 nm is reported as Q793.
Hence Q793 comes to 24.8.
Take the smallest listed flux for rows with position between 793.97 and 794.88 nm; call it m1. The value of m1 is 23.92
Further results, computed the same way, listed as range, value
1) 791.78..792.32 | 28.01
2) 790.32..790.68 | 23.66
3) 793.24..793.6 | 22.66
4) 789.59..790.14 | 23.96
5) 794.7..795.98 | 16.25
